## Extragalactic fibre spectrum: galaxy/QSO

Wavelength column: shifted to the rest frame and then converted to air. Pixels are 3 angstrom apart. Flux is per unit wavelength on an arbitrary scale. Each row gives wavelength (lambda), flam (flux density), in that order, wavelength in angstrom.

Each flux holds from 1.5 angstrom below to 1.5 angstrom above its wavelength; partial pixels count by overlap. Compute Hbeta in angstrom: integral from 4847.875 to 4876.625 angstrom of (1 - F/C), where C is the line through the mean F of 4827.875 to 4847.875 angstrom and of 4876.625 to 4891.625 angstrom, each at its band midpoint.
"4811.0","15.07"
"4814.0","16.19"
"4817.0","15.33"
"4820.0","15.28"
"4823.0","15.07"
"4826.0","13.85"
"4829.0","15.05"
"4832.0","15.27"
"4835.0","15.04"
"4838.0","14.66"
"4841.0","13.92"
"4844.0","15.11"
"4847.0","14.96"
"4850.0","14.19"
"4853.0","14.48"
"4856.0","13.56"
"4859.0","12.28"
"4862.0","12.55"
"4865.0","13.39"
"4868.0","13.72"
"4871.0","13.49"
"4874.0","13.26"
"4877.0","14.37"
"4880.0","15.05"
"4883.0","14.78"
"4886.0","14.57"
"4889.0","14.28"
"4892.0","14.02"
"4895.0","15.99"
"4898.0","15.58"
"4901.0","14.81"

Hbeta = 2.4 angstrom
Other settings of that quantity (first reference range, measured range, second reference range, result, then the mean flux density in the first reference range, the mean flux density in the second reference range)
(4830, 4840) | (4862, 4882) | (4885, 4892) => 0.98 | 14.9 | 14.3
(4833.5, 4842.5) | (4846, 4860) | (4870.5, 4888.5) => 0.52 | 14.5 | 14.3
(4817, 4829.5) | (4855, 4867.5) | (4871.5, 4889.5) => 1.32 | 14.9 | 14.3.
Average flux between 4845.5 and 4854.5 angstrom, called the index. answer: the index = 14.5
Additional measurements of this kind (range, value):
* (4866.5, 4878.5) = 13.7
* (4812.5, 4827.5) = 15.1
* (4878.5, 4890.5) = 14.7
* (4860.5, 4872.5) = 13.3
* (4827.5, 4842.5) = 14.8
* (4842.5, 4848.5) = 15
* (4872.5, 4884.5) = 14.4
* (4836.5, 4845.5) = 14.6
